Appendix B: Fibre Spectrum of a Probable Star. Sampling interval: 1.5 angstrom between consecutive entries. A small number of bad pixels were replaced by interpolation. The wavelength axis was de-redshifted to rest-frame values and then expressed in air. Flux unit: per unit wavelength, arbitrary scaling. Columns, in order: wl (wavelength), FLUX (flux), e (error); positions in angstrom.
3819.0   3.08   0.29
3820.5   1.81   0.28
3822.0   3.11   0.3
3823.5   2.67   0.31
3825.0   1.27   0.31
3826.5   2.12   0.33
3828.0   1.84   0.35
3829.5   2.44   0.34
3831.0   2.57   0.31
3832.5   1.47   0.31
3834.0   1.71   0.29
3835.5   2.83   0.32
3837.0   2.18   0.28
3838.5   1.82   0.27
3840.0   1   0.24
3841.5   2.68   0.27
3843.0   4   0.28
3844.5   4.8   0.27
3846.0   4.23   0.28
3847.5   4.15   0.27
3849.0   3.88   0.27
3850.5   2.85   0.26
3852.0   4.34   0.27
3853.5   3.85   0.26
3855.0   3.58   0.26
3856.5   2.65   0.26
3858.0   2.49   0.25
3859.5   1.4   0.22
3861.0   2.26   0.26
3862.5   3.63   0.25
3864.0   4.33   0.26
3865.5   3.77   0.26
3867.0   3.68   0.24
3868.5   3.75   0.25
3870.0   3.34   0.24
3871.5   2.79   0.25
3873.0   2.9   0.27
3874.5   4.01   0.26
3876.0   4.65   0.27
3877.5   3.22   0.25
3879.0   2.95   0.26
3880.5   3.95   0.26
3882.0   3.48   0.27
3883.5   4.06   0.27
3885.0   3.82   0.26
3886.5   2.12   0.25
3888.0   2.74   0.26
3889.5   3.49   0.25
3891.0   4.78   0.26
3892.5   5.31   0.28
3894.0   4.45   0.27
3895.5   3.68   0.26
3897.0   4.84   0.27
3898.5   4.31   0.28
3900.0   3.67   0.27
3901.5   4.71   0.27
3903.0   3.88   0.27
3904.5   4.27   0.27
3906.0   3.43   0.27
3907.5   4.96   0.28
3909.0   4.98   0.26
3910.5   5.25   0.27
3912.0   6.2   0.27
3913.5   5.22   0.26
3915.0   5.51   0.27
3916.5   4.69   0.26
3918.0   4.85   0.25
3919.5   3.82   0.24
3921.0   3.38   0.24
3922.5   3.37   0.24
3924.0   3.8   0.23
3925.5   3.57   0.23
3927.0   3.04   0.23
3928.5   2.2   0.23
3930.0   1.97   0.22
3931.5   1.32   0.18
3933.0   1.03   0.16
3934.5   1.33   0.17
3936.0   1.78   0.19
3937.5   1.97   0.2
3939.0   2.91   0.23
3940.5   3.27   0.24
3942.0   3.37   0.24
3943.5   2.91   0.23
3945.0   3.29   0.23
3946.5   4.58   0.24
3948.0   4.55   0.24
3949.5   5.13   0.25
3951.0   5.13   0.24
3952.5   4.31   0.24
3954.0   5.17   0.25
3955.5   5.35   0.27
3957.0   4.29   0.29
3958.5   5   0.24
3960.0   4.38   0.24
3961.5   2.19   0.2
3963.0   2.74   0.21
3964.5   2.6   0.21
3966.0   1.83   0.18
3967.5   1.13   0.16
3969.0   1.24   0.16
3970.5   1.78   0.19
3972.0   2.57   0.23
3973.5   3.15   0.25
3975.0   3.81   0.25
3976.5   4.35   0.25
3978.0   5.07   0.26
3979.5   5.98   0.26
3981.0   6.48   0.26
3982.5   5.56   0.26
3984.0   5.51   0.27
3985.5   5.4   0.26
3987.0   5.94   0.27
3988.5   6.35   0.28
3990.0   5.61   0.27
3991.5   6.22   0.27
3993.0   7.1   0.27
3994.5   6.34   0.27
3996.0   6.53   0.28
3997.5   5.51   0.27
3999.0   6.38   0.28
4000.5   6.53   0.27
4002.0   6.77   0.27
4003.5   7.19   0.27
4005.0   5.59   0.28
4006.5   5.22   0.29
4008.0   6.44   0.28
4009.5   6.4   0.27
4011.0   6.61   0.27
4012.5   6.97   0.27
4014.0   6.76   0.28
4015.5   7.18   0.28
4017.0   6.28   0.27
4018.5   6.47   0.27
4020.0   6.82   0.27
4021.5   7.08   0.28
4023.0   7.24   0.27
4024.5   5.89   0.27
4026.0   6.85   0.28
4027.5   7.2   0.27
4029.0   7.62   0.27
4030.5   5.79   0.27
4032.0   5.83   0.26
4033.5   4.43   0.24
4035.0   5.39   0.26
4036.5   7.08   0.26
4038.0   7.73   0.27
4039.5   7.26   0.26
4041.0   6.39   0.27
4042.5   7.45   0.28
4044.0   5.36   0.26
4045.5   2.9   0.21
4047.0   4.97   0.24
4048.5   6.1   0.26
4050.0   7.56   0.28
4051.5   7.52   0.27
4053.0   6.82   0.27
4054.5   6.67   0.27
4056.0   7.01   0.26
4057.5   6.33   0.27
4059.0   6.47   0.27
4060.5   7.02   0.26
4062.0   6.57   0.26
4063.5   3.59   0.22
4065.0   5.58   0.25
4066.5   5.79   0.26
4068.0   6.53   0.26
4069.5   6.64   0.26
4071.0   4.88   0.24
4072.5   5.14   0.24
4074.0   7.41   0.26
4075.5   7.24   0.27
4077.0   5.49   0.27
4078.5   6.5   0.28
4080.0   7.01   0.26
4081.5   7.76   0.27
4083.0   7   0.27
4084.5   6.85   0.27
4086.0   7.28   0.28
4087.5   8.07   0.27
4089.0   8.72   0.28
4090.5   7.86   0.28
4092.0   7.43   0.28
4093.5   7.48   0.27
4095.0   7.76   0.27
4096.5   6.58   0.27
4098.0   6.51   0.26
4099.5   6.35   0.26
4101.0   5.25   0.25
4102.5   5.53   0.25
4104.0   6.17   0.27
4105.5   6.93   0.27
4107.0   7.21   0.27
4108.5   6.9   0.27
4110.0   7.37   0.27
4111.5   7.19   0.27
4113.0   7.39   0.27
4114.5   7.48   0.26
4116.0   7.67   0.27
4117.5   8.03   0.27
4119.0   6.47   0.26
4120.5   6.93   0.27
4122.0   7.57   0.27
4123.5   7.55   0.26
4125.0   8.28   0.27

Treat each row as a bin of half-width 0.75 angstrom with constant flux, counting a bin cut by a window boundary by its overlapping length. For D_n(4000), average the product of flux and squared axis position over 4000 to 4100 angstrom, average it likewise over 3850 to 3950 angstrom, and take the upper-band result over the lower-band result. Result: 1.96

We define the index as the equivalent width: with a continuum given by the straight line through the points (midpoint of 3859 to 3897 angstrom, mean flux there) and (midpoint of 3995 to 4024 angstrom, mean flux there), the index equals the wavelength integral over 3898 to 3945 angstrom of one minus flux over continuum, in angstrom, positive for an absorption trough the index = 9.4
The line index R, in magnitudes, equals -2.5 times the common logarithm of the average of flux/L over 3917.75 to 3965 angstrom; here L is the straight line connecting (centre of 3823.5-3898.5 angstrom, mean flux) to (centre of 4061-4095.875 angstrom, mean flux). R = 0.32 mag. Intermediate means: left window 3.23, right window 6.72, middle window 3.38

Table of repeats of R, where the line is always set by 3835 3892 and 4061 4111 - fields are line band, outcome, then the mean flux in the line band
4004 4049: -0.101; 6.32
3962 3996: 0.156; 4.43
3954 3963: 0.134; 4.19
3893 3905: -0.102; 4.25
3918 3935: 0.477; 2.74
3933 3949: 0.467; 2.94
